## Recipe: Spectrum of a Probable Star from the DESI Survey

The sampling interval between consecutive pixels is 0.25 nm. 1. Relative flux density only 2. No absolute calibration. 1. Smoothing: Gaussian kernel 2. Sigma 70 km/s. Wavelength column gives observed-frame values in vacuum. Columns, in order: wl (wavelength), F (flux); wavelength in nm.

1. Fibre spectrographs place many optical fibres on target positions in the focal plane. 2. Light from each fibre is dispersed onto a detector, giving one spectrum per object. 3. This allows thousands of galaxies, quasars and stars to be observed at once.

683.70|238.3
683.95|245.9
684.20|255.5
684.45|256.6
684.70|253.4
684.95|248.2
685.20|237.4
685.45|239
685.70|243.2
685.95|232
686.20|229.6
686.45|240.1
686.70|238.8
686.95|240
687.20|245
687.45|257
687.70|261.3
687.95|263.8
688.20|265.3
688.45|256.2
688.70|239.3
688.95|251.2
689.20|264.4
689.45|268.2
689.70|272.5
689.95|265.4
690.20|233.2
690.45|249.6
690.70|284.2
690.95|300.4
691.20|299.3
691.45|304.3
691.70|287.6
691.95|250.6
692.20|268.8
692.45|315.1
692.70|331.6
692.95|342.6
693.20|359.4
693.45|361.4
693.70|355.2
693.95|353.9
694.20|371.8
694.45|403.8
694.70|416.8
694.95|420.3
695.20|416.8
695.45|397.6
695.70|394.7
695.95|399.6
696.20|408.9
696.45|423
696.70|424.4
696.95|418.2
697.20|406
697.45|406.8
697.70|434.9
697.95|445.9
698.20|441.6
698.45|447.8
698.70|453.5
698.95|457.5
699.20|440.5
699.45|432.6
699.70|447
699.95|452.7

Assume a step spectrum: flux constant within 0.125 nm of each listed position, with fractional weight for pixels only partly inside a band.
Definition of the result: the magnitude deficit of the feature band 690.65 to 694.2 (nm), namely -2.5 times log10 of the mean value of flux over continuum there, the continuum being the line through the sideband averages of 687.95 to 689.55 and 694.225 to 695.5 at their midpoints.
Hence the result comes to 0.10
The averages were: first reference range 258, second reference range 409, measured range 318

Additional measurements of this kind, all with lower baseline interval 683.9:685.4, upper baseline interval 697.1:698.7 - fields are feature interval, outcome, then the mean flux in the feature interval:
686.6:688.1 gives 0.14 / 251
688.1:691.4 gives 0.20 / 266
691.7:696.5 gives 0.05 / 365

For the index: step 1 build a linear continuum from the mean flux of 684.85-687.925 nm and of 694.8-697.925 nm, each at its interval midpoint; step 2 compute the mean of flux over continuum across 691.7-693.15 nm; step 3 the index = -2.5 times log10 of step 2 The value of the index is 0.15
